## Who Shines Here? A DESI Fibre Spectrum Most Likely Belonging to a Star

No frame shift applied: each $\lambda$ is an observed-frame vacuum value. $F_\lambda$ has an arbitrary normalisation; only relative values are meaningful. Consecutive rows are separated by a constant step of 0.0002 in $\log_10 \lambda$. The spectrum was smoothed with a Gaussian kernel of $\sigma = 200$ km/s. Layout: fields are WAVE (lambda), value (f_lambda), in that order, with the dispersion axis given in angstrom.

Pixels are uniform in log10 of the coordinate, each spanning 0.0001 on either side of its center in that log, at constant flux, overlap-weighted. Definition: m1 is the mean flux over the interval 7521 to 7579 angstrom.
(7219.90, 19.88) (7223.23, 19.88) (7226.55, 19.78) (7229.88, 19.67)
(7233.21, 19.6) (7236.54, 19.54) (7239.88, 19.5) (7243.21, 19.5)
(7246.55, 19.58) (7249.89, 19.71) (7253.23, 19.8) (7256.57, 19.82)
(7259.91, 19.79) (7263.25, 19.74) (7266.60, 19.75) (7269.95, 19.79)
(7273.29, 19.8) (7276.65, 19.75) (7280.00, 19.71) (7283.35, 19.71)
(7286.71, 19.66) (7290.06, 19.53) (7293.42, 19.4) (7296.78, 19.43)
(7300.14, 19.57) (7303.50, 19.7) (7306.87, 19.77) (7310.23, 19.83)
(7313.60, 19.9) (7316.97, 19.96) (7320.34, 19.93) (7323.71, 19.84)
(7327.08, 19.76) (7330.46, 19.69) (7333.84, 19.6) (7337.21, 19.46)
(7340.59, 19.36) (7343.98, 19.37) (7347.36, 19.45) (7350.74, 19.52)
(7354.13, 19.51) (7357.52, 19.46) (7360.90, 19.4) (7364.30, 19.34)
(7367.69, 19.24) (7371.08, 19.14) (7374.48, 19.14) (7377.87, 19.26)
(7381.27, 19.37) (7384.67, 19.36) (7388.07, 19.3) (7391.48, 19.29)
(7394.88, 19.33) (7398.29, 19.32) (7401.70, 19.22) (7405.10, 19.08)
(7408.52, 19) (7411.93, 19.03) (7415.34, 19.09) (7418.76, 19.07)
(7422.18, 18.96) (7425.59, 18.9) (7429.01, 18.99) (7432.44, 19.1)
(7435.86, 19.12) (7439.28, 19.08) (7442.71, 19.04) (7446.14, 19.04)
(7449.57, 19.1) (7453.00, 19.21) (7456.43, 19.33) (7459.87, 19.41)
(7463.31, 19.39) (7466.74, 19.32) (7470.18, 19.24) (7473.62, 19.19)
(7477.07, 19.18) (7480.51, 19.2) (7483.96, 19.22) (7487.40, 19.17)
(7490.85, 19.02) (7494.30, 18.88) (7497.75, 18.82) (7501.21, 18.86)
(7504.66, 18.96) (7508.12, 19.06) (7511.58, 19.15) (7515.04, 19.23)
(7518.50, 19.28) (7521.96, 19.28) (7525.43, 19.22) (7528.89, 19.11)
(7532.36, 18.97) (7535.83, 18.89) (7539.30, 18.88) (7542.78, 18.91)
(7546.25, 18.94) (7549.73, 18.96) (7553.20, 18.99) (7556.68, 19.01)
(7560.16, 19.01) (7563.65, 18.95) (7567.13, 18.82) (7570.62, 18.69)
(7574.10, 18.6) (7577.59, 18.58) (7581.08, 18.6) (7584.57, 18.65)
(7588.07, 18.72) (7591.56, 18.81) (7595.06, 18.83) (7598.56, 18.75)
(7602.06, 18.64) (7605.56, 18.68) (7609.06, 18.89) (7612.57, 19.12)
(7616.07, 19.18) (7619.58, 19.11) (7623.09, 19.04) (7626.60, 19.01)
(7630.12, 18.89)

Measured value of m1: 18.9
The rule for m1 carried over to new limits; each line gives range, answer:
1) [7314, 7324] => 19.9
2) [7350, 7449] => 19.2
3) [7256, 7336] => 19.7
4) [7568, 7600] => 18.7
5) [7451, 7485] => 19.3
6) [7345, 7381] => 19.4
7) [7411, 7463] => 19.1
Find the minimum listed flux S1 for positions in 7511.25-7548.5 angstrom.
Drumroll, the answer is 18.88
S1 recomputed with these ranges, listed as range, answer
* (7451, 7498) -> 18.82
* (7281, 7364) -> 19.36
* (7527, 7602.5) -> 18.58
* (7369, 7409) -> 19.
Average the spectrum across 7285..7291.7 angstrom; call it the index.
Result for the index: 19.6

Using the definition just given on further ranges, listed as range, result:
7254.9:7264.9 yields 19.8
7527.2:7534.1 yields 19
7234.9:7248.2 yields 19.5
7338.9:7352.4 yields 19.4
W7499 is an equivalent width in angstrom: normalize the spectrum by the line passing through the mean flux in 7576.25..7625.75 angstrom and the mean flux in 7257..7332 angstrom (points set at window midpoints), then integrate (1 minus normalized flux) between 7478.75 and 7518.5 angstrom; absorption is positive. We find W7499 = 0.1 angstrom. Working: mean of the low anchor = 19.7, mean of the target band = 19.1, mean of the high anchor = 18.8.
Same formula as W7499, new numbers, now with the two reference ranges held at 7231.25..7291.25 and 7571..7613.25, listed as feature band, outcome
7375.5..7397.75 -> 0.01 angstrom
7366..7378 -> 0.11 angstrom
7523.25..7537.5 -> -0.11 angstrom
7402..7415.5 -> 0.14 angstrom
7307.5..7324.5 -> -0.31 angstrom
